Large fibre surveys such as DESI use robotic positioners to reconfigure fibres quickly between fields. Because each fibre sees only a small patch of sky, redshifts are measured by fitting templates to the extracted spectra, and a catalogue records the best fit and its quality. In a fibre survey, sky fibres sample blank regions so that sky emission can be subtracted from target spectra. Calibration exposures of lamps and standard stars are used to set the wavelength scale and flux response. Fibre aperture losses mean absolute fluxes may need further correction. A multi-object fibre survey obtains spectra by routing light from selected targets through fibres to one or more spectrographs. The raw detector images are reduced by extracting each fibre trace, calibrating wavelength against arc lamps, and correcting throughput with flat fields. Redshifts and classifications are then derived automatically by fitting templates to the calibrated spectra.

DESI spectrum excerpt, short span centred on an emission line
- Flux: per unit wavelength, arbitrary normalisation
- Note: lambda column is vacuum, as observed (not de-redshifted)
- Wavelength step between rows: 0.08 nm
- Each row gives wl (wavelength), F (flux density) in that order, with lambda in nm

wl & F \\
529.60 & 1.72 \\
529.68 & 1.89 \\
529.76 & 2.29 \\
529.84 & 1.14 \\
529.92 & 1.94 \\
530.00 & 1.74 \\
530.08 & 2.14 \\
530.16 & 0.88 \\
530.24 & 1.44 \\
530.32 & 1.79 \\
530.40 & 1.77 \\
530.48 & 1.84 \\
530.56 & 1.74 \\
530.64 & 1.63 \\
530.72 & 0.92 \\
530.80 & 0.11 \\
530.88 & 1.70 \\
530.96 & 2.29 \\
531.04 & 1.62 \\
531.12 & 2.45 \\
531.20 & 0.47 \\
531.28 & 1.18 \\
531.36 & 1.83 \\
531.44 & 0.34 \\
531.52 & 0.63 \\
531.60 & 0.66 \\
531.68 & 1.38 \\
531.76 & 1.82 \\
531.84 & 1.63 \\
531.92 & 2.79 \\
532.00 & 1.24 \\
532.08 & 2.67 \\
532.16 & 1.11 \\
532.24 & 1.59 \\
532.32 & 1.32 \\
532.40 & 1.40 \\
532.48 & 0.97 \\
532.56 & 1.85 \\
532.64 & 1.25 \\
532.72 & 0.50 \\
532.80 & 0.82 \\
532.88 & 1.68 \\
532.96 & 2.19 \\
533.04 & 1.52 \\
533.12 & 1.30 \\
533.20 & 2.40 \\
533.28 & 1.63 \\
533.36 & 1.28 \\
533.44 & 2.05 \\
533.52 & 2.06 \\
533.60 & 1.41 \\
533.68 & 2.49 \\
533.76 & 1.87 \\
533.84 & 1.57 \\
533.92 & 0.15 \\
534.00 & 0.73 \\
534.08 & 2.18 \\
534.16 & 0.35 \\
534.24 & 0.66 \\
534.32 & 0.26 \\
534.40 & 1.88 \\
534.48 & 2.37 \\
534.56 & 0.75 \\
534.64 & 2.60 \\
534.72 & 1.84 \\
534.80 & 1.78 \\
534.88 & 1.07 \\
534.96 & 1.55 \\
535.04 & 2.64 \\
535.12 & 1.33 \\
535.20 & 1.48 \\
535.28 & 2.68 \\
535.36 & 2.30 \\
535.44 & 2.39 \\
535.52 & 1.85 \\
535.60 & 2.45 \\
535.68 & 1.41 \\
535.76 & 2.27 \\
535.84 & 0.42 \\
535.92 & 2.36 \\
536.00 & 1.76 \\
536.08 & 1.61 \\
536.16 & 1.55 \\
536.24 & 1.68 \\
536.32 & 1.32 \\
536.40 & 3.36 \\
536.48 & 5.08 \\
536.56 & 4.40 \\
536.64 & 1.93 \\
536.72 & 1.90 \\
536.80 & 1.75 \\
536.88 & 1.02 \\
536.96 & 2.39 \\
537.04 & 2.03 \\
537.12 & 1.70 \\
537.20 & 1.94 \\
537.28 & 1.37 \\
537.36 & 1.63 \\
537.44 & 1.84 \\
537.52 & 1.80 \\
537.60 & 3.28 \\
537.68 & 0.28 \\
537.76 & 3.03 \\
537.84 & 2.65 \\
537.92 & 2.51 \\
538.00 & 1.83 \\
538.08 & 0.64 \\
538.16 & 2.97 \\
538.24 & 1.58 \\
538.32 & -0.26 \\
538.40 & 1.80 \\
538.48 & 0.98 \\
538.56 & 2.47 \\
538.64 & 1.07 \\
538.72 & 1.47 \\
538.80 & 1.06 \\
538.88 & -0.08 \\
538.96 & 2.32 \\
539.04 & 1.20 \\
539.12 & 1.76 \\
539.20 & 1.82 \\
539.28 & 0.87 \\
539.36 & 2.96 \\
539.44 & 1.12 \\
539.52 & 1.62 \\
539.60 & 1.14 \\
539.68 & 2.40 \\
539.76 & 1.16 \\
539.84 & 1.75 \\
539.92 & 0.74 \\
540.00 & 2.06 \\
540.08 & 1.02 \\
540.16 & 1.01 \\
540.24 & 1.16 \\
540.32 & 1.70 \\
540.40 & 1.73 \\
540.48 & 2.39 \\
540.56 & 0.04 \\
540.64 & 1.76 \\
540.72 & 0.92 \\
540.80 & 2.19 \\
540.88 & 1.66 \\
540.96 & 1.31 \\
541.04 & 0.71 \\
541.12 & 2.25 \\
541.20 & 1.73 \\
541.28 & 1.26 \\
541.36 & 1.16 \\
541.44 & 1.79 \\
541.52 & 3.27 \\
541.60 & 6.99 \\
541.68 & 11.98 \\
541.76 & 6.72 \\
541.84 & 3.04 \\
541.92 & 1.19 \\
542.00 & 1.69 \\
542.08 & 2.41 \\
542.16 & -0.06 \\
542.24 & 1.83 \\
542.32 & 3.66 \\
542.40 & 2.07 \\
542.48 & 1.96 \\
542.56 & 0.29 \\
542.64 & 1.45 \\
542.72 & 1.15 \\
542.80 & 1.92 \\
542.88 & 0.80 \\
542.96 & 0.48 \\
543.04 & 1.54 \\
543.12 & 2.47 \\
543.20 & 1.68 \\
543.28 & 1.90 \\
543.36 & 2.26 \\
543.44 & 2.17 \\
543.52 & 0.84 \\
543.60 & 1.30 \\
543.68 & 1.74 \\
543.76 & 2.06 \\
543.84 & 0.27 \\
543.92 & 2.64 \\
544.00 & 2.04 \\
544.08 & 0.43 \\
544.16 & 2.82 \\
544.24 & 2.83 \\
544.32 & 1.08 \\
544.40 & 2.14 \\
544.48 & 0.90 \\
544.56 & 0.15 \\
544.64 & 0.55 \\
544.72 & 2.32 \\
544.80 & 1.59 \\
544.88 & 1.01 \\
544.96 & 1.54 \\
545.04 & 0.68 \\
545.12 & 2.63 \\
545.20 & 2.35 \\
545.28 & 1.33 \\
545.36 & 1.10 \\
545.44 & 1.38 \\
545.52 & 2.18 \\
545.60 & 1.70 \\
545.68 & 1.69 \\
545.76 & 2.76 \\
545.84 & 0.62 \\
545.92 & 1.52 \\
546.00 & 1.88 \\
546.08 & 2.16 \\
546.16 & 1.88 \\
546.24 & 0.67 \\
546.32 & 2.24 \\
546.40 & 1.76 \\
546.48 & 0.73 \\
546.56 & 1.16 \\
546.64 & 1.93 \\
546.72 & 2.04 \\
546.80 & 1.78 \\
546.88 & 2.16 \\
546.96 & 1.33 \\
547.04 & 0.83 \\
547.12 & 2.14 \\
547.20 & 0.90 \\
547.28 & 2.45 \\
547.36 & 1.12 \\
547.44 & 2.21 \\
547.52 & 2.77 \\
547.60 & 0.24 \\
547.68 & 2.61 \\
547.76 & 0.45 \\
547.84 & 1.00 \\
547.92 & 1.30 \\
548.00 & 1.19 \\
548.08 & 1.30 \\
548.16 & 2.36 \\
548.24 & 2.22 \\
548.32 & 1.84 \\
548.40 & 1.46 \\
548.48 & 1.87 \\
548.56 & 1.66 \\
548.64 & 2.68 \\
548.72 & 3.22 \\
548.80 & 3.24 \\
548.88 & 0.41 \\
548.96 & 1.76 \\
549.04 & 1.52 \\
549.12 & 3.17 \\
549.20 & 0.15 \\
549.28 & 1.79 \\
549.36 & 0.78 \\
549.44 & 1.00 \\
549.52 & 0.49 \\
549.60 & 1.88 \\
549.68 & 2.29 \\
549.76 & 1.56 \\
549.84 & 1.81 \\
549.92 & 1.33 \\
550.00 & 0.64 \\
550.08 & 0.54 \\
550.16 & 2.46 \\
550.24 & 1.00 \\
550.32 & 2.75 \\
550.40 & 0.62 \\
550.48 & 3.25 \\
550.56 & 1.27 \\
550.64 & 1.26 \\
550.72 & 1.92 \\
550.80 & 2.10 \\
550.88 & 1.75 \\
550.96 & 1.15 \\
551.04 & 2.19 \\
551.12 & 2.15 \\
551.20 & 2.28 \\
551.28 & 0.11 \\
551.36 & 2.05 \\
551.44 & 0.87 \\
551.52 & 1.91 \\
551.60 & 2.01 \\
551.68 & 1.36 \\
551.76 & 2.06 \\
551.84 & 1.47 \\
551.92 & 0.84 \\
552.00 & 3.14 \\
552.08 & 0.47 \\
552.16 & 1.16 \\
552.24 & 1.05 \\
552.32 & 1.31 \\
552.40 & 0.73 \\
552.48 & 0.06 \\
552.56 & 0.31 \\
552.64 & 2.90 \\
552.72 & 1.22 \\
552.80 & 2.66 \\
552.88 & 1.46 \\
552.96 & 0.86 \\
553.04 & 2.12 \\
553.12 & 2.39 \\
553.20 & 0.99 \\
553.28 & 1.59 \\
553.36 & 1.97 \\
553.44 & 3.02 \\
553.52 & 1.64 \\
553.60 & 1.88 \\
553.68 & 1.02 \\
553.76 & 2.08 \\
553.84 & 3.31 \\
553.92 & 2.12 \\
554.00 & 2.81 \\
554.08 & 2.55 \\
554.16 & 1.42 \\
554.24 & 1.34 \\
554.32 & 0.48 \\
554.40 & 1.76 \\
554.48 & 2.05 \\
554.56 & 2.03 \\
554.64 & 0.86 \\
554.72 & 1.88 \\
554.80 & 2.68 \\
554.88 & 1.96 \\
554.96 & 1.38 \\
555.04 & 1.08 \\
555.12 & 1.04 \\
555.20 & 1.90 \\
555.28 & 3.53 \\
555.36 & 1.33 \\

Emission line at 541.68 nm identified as [O III]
